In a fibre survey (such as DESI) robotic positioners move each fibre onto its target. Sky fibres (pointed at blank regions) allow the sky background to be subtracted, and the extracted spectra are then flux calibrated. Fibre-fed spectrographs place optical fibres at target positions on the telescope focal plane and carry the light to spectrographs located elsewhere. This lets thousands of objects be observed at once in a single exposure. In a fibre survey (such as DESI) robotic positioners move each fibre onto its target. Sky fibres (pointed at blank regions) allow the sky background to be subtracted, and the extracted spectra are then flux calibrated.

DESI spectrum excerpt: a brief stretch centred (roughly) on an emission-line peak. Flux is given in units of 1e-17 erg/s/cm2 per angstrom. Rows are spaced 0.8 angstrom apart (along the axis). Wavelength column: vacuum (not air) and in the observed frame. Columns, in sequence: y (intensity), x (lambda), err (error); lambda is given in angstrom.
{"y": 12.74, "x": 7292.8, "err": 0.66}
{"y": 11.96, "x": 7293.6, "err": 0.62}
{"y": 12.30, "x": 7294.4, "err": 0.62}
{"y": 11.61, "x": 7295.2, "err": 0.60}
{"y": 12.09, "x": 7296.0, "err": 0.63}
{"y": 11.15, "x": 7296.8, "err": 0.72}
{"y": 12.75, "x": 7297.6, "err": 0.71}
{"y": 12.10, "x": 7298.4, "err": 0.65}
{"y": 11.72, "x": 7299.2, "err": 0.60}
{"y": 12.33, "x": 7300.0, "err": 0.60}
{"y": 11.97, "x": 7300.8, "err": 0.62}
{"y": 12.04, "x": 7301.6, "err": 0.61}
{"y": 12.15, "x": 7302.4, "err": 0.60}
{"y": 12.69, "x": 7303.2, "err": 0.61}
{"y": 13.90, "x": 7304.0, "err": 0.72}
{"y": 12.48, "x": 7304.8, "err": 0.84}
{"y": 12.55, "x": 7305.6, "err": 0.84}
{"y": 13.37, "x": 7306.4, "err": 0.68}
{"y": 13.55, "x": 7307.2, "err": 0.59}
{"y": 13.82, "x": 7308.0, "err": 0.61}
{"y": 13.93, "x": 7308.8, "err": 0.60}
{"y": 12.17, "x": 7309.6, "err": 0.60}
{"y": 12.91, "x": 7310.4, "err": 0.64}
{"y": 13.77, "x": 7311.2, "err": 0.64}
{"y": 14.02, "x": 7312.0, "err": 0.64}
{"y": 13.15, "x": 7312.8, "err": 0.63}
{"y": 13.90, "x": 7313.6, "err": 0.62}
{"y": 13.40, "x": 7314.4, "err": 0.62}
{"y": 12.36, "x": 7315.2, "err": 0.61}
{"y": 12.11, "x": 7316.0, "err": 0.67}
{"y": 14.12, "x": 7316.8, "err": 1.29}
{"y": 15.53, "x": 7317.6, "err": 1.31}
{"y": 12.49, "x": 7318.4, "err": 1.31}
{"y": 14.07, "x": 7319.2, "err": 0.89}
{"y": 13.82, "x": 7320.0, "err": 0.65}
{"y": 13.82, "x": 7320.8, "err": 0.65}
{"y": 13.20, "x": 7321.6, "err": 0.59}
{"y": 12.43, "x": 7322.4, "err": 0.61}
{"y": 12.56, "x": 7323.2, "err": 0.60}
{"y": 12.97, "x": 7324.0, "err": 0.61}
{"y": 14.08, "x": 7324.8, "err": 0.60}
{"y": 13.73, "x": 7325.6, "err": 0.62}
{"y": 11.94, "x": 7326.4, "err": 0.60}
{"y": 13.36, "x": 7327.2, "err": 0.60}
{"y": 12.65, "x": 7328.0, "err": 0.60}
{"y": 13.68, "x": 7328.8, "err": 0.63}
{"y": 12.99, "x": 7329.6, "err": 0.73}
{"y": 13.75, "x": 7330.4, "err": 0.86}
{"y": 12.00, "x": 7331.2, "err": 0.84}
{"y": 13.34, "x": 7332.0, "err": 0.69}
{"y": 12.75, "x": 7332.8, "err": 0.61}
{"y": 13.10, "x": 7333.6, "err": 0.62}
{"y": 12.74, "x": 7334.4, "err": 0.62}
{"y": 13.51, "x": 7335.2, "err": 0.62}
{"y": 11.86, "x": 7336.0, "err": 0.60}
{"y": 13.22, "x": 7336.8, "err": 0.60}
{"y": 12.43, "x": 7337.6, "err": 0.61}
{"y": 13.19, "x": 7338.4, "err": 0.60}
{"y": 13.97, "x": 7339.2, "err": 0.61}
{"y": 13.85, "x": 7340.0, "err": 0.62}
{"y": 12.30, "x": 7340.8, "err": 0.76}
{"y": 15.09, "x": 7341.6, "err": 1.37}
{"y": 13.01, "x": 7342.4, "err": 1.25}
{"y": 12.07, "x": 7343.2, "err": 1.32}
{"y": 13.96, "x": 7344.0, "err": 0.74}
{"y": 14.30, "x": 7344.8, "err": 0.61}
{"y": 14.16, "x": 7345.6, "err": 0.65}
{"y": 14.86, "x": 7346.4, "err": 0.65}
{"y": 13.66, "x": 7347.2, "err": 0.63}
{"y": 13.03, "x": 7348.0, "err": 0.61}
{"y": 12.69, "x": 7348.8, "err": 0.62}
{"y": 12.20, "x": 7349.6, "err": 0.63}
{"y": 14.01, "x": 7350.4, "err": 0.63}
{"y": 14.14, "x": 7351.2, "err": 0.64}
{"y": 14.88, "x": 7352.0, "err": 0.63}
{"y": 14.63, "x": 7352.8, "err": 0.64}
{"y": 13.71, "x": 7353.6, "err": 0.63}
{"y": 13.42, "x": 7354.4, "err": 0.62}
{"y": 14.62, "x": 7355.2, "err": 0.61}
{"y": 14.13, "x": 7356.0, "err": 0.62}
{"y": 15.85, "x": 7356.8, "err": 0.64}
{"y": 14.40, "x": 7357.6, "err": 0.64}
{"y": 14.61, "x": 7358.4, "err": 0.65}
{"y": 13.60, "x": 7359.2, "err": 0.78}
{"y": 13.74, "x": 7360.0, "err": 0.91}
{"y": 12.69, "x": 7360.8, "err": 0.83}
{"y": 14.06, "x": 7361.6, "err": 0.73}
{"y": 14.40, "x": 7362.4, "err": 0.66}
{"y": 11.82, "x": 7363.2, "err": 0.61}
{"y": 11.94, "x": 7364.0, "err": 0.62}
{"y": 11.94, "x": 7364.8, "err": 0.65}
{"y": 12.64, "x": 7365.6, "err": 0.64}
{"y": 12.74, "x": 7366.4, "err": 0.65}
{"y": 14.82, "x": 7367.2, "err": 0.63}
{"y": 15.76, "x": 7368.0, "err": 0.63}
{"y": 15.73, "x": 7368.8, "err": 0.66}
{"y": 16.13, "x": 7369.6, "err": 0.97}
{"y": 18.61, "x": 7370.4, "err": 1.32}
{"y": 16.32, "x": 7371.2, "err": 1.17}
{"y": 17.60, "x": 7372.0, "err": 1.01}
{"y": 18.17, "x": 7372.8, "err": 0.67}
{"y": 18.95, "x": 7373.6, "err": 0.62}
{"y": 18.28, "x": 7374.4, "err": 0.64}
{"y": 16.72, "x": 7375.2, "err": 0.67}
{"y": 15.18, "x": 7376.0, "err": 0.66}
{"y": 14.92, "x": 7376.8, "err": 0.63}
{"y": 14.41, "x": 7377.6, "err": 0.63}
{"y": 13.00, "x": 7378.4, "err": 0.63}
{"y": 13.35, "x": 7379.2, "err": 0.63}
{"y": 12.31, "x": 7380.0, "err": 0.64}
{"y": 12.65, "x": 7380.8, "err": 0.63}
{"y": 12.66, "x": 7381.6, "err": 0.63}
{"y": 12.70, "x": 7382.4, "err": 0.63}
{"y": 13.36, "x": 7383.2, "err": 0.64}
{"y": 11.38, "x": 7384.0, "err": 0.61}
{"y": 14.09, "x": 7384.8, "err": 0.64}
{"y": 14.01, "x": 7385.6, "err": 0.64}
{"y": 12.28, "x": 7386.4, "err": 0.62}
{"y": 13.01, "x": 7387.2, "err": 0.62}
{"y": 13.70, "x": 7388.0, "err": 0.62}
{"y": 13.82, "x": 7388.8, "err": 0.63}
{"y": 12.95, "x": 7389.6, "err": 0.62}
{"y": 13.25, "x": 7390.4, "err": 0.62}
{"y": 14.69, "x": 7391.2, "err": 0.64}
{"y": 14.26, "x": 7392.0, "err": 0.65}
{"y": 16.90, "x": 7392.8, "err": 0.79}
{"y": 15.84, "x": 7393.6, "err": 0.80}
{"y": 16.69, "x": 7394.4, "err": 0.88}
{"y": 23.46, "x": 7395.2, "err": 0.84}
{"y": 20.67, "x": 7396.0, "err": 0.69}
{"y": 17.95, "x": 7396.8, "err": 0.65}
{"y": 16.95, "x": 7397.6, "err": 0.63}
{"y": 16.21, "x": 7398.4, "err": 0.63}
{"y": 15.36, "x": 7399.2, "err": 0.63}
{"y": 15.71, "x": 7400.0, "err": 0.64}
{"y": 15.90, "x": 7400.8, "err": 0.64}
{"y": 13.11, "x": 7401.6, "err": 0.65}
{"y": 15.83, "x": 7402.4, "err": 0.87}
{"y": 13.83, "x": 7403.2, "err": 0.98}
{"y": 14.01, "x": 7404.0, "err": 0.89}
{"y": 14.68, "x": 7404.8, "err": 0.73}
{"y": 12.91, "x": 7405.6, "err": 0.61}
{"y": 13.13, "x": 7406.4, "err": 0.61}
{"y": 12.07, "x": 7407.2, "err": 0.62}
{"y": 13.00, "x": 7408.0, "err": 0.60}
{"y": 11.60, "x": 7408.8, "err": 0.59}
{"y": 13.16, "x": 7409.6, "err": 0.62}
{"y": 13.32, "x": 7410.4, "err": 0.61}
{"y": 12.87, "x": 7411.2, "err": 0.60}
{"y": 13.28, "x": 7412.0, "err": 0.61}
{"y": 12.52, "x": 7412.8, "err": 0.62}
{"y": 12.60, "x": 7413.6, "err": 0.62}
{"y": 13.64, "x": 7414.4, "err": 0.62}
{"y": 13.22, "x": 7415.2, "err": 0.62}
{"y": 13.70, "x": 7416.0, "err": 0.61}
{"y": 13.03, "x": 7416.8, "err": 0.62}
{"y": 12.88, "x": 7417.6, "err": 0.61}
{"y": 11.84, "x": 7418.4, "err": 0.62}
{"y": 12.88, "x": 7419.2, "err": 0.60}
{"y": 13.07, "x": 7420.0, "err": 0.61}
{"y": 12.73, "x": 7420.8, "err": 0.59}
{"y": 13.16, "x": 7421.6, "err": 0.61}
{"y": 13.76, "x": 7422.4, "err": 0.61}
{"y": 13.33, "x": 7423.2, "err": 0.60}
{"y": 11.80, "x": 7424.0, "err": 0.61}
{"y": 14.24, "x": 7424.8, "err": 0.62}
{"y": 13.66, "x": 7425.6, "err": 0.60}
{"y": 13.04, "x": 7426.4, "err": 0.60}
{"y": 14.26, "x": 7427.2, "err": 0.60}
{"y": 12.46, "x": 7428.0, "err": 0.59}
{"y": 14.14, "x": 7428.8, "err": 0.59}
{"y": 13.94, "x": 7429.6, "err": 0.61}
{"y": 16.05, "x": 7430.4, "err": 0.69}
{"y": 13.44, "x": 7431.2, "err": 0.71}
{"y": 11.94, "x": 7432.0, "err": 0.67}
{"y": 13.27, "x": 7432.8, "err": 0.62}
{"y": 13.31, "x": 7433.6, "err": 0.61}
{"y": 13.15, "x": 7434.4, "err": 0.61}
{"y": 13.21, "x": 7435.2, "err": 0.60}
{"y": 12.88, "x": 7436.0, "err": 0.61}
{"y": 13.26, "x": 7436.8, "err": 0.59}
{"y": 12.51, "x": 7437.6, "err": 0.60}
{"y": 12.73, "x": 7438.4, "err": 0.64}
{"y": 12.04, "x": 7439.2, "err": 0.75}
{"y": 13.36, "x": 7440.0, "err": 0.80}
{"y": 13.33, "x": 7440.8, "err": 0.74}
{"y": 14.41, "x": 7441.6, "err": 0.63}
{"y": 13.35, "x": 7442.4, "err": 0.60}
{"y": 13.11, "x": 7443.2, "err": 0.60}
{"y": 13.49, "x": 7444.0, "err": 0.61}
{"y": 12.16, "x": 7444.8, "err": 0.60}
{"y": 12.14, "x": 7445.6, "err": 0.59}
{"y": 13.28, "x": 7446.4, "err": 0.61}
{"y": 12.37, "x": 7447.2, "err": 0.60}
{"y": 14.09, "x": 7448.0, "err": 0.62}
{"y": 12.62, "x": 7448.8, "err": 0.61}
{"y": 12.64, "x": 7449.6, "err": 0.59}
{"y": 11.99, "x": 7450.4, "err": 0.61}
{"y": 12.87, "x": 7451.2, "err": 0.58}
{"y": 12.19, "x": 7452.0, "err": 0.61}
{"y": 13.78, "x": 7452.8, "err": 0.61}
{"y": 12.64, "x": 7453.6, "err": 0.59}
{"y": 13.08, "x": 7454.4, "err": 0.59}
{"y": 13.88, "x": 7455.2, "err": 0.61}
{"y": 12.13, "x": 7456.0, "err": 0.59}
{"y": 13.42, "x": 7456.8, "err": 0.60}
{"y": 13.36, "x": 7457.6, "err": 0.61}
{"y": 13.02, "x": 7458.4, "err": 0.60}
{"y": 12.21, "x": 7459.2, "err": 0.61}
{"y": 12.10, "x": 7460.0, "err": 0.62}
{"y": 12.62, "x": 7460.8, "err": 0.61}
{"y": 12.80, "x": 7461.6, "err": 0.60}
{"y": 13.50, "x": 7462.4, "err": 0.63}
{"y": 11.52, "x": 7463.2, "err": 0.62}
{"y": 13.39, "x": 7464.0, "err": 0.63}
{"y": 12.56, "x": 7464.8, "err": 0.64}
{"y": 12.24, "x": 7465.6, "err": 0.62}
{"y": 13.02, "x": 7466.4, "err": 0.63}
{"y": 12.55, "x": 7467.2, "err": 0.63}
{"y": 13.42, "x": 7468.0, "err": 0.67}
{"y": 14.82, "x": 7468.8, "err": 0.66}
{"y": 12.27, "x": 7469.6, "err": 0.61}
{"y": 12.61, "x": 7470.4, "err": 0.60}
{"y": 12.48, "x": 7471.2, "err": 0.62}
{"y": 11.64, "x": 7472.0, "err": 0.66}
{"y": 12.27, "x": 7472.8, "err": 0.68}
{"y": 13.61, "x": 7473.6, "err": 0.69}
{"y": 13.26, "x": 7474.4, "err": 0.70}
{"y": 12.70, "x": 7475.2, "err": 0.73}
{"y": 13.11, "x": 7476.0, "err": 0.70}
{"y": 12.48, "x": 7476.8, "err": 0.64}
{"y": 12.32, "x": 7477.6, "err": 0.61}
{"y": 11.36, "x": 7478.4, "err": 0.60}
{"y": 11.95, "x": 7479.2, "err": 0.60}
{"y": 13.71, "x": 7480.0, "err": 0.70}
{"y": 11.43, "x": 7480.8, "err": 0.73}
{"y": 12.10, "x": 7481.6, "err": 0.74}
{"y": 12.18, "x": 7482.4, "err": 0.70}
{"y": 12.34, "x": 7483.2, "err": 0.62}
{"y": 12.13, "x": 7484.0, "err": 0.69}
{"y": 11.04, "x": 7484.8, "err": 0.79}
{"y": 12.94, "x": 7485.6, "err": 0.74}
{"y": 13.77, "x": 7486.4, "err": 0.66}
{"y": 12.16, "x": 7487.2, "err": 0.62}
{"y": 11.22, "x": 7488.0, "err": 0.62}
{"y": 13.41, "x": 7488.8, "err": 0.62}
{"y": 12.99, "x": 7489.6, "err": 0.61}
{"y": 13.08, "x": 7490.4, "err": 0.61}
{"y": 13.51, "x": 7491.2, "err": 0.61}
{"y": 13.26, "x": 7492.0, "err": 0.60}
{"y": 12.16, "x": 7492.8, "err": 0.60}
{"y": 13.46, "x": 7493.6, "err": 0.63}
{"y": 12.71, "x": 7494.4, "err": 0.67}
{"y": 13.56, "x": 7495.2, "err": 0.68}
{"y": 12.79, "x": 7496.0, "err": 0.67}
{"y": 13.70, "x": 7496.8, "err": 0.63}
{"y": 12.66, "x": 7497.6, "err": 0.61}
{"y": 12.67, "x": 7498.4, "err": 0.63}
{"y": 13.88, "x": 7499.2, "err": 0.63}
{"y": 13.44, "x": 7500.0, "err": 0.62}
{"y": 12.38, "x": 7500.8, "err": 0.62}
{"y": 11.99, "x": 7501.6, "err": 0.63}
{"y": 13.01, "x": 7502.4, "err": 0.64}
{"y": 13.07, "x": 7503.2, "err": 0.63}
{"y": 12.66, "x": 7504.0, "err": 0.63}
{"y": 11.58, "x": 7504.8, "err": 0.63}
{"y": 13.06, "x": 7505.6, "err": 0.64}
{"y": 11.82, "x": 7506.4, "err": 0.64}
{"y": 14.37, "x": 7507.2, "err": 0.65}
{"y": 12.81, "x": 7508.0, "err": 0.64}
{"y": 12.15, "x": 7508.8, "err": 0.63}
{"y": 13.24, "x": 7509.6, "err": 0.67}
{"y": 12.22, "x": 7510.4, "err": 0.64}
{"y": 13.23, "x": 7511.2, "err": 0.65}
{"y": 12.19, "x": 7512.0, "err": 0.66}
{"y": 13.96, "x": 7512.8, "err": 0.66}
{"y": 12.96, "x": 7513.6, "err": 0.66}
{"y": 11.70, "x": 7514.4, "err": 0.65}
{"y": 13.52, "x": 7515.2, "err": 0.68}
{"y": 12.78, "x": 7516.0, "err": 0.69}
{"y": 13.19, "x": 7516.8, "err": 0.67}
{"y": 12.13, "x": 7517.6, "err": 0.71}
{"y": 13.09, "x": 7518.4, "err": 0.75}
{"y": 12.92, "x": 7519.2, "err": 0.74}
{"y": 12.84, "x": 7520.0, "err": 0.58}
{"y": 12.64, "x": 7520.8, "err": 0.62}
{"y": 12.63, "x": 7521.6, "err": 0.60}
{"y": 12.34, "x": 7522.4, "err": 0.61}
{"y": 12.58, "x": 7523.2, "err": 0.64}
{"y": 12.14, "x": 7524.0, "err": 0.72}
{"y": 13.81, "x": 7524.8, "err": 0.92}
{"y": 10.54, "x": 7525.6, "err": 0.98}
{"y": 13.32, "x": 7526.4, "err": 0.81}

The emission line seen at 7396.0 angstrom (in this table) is [N II]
